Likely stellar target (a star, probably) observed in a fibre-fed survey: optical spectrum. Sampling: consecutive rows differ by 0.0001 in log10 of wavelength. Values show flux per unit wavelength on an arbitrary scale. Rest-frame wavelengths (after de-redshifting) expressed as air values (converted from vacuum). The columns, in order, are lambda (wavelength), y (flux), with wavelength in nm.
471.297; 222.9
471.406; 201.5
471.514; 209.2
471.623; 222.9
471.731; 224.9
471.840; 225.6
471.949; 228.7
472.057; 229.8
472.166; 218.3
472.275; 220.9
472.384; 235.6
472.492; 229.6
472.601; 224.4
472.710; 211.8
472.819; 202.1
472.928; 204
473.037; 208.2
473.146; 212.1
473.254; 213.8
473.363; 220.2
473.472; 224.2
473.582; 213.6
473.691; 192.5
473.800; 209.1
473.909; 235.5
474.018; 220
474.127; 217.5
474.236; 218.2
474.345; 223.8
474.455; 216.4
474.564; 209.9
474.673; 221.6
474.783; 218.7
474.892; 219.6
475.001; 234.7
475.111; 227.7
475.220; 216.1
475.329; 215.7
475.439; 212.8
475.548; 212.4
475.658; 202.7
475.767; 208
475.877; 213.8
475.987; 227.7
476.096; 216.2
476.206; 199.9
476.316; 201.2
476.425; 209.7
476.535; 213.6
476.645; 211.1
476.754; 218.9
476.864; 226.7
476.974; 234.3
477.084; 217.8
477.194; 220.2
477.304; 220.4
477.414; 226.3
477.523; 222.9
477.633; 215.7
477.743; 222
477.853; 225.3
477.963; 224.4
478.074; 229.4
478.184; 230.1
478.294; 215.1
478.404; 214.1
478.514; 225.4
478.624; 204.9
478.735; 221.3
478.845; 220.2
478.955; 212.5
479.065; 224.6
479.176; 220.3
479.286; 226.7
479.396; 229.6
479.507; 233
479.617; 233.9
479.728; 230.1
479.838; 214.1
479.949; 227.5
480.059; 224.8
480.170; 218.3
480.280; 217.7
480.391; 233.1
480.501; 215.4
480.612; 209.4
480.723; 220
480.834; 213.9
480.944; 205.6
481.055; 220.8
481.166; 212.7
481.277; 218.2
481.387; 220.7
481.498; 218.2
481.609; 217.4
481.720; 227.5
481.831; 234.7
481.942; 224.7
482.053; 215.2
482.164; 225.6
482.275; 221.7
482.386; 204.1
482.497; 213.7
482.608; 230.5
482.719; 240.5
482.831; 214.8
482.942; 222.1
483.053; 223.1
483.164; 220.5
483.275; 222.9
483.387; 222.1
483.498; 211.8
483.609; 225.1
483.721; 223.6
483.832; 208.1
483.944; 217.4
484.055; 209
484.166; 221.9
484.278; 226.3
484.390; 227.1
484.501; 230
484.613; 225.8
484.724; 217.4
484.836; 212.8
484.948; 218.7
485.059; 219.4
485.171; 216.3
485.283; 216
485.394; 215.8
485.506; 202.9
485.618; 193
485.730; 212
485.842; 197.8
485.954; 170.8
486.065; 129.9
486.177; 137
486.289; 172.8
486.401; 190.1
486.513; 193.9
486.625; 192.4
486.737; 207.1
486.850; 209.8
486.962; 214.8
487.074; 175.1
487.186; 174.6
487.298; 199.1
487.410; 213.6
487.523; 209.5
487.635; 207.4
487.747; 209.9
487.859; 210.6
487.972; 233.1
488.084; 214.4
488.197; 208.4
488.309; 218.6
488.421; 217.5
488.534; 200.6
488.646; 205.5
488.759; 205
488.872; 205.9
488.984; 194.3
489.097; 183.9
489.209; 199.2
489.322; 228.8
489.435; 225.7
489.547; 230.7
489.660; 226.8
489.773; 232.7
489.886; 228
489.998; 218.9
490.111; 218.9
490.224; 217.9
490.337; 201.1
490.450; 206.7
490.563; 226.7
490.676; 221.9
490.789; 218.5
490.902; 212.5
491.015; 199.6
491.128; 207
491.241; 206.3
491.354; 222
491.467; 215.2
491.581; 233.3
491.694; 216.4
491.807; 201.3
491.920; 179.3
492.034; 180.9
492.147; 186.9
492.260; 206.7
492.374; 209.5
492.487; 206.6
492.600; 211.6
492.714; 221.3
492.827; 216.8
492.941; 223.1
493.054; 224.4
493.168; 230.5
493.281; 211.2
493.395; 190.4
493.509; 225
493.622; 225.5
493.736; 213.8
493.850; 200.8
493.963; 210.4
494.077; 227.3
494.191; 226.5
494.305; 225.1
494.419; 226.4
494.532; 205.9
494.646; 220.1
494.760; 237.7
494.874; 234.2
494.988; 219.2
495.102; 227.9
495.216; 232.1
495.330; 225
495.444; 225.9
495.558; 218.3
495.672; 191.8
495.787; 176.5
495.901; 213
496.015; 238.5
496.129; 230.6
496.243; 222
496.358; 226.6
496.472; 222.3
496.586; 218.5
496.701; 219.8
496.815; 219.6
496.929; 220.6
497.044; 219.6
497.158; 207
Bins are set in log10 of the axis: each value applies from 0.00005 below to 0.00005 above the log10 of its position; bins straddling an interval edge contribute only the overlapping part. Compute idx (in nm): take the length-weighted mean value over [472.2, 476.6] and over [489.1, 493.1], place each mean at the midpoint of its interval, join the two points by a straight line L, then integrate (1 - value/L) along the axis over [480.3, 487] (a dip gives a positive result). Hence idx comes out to 0.07 nm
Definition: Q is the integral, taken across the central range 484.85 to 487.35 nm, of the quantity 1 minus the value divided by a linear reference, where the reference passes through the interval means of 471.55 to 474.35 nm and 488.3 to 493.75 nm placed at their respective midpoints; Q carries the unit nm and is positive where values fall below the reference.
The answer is 0.24 nm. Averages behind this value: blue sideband 219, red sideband 212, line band 194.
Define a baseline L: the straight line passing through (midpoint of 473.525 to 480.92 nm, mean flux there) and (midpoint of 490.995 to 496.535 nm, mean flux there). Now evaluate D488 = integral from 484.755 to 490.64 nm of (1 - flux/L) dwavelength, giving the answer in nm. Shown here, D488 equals 0.31 nm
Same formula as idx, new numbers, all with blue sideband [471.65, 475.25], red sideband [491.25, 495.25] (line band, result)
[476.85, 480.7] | -0.076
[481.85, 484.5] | -0.044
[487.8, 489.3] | 0.058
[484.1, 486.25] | 0.123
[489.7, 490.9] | -0.017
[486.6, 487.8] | 0.084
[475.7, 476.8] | 0.034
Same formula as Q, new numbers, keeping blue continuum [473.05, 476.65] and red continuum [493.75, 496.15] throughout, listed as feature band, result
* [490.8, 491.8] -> 0.02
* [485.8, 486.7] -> 0.18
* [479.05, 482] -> -0.07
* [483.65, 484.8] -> -0.02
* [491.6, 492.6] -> 0.08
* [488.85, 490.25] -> 0.01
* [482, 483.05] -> -0.02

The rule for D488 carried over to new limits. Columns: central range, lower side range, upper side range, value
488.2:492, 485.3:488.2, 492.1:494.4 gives -0.13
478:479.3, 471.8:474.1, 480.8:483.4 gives 0.00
